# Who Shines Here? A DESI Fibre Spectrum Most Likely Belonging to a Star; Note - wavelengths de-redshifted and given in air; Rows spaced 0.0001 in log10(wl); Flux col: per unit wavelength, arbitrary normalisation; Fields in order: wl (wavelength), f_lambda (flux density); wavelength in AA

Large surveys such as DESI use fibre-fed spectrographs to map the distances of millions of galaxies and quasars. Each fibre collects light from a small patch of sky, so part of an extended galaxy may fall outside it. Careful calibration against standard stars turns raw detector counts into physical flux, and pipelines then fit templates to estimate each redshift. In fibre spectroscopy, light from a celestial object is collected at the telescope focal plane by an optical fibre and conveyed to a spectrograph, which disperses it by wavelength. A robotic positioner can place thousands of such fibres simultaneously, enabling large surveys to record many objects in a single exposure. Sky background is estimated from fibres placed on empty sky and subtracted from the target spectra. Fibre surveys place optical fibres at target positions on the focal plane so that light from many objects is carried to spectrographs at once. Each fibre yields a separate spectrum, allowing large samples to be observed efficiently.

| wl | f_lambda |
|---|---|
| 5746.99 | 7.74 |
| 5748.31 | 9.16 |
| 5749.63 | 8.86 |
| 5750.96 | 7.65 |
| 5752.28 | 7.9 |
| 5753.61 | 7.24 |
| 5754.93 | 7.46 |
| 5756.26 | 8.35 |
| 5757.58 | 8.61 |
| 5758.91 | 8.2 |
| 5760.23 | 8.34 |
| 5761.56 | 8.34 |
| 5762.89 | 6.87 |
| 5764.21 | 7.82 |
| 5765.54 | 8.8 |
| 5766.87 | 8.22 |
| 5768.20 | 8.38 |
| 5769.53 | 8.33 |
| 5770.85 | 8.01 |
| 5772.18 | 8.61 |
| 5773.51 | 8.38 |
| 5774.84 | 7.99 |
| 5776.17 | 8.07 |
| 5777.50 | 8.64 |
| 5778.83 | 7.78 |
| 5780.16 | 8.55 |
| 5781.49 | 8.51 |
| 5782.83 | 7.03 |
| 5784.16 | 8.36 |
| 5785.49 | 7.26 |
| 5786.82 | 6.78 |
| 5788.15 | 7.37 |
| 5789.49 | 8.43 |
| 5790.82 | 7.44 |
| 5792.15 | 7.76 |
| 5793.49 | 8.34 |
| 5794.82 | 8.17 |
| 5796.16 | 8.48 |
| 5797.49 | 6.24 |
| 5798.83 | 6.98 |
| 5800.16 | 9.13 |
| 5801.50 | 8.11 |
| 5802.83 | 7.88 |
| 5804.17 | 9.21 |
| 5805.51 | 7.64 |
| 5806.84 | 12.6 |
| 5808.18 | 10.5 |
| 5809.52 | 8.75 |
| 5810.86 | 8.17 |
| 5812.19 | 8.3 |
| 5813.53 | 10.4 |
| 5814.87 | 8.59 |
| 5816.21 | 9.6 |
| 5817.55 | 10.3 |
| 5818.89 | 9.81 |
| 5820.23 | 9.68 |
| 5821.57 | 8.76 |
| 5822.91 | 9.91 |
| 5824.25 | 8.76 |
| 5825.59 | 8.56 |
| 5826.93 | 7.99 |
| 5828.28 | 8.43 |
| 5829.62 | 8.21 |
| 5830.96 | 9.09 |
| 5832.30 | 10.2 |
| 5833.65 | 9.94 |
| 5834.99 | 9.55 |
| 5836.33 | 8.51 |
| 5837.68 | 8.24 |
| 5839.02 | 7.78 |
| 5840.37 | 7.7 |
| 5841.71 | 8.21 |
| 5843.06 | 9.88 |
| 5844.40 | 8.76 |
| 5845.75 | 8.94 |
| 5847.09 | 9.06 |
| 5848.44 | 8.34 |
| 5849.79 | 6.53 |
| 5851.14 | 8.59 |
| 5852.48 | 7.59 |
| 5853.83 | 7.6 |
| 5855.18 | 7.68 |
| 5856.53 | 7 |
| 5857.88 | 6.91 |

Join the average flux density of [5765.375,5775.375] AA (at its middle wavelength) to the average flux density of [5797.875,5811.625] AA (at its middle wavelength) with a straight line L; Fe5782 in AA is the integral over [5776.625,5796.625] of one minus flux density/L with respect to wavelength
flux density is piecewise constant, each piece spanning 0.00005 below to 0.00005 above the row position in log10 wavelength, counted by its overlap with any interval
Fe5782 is 1.50 AA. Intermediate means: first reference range 8.32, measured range 7.92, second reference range 8.84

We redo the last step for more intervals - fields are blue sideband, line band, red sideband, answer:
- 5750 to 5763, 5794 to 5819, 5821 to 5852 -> -1.3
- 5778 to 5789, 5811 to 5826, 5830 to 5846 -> -1.5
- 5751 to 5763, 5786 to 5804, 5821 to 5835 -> 1.5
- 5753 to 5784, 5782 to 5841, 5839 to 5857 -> -3.5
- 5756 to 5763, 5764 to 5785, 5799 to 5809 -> 0.8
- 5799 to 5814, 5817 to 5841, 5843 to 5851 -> -0.6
